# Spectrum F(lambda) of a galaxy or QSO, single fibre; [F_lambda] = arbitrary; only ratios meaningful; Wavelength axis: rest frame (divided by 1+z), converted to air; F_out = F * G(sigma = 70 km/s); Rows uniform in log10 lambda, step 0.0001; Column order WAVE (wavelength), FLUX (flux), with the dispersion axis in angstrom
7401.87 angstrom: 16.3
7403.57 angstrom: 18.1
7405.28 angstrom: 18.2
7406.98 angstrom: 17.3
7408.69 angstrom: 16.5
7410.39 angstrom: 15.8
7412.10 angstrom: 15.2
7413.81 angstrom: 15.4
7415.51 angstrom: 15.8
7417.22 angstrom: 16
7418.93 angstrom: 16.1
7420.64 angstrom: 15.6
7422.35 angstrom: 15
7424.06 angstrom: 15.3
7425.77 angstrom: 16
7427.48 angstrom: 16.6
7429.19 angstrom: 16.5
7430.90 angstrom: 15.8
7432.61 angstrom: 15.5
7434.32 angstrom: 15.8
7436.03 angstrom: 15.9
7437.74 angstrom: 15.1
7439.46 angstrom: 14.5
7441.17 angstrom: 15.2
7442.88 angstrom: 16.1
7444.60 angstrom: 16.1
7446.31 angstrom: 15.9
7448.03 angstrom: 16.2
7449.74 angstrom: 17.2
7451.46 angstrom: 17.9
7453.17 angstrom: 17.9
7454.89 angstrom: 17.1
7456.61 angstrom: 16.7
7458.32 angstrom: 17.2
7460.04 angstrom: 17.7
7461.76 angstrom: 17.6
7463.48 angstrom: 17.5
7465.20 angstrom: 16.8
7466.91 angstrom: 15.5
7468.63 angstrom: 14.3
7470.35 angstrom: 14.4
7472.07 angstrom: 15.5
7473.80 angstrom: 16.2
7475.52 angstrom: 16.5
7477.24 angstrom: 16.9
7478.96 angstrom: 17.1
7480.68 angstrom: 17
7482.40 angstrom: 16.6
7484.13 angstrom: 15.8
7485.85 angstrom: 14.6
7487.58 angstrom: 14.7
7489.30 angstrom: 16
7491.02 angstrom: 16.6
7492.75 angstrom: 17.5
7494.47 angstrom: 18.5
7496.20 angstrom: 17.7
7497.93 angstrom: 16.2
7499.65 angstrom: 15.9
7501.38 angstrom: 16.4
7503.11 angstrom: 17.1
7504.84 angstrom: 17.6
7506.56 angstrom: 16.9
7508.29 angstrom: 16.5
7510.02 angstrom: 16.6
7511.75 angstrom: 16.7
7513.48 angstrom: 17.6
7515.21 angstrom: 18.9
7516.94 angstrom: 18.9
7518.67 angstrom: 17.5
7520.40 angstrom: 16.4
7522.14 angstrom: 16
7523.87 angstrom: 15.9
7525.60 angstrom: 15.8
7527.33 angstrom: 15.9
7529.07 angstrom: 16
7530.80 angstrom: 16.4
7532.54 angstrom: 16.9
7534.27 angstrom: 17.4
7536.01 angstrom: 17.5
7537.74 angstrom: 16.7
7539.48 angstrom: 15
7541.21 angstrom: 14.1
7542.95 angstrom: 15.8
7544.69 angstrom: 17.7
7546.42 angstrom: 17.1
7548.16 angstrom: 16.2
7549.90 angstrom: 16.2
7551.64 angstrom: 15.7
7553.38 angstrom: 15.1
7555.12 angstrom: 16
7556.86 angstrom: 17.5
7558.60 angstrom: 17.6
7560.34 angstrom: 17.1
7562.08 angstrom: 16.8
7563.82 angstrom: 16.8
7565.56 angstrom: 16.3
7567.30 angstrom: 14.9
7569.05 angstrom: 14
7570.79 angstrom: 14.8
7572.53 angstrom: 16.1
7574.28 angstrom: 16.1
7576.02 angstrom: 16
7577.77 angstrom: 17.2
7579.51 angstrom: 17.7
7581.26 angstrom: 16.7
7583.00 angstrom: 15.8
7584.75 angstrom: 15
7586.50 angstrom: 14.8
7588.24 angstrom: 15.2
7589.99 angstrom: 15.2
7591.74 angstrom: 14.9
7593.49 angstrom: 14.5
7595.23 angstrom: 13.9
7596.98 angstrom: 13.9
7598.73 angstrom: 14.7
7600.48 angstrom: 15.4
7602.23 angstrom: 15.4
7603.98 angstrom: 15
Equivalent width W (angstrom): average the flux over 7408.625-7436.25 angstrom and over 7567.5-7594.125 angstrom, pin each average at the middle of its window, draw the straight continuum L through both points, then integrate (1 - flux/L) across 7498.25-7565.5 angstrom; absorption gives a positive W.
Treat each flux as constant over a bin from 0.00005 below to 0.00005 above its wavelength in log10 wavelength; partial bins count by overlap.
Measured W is -4.2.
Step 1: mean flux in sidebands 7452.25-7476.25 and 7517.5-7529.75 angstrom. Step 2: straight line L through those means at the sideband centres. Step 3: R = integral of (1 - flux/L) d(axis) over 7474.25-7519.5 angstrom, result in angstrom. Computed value -1.32 angstrom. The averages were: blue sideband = 16.5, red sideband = 16.3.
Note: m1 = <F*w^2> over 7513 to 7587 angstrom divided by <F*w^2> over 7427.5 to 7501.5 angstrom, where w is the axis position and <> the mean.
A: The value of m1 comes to 1.03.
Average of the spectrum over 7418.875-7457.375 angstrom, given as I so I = 16.1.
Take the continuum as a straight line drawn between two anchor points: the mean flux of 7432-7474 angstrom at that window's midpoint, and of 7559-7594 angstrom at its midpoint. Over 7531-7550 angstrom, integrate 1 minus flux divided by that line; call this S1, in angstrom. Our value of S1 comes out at -0.6 angstrom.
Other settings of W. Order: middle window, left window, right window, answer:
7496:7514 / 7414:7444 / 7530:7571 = -0.8 angstrom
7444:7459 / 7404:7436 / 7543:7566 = -0.7 angstrom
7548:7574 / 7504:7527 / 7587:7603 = -0.5 angstrom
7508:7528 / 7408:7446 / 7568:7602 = -1.8 angstrom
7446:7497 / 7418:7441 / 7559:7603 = -3.1 angstrom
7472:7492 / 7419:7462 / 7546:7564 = 0.2 angstrom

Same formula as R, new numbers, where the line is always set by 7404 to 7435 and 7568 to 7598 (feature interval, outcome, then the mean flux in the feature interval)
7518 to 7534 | -0.73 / 16.3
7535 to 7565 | -1.71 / 16.4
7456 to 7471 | -0.53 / 16.4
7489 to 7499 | -0.87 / 17.1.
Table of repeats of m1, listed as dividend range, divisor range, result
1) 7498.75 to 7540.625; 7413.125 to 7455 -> 1.07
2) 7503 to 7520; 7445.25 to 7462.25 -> 1.03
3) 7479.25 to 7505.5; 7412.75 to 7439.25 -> 1.07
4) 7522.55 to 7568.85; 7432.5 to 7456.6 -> 1.03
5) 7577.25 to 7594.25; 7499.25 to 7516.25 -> 0.94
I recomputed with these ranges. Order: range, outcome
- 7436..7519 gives 16.6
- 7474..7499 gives 16.5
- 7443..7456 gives 16.8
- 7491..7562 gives 16.7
